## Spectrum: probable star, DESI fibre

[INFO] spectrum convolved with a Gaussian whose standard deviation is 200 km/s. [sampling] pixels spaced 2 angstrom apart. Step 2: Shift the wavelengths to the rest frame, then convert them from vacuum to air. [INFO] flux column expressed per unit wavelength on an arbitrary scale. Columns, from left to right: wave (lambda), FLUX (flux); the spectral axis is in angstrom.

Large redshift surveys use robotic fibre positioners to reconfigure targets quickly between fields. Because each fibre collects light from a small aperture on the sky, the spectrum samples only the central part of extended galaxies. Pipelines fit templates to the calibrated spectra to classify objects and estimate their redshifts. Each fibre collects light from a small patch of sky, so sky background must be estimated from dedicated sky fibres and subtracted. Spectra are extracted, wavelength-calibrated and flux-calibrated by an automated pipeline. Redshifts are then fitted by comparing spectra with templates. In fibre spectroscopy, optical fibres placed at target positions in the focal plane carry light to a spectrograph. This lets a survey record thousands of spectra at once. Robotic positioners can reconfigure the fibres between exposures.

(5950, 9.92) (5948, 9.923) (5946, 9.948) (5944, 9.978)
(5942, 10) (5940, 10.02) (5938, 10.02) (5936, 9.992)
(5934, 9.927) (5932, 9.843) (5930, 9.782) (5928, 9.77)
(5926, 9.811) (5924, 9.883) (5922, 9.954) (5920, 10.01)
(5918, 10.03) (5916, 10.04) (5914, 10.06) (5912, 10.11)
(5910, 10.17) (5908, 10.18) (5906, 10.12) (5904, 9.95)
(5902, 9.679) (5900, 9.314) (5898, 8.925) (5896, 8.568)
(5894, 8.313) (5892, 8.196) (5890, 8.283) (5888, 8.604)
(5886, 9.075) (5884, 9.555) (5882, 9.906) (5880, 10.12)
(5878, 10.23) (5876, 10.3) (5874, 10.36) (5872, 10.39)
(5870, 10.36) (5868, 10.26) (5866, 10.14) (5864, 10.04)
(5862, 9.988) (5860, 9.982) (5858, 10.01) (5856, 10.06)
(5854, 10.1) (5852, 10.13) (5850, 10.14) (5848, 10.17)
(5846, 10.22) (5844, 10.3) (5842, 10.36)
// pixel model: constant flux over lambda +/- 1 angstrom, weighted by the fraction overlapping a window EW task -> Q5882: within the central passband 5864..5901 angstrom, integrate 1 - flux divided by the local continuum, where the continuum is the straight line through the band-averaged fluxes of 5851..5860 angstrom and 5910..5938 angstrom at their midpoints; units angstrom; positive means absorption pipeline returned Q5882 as 1.9 angstrom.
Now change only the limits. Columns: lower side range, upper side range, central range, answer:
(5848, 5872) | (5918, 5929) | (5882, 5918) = 2.1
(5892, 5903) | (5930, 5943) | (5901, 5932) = -1.9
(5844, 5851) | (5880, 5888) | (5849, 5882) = -1.1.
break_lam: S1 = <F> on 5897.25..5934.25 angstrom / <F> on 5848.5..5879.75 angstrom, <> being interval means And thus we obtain 1.0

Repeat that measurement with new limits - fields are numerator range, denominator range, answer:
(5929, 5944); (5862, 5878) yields 0.97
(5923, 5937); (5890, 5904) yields 1.11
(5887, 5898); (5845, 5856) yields 0.83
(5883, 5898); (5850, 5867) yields 0.86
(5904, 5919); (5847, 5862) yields 1.00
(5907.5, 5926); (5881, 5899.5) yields 1.14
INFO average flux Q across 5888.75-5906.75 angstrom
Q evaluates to 9.02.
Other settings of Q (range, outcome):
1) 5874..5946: 9.69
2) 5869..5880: 10.3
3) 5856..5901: 9.6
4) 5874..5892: 9.48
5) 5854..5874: 10.1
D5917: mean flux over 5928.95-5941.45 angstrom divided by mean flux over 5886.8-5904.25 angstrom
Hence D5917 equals 1.13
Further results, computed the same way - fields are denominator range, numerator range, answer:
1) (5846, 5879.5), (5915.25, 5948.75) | 0.98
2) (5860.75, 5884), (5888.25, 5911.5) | 0.91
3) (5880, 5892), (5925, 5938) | 1.08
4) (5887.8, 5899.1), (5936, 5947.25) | 1.18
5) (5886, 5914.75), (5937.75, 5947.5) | 1.07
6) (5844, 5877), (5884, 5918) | 0.92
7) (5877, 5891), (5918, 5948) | 1.06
